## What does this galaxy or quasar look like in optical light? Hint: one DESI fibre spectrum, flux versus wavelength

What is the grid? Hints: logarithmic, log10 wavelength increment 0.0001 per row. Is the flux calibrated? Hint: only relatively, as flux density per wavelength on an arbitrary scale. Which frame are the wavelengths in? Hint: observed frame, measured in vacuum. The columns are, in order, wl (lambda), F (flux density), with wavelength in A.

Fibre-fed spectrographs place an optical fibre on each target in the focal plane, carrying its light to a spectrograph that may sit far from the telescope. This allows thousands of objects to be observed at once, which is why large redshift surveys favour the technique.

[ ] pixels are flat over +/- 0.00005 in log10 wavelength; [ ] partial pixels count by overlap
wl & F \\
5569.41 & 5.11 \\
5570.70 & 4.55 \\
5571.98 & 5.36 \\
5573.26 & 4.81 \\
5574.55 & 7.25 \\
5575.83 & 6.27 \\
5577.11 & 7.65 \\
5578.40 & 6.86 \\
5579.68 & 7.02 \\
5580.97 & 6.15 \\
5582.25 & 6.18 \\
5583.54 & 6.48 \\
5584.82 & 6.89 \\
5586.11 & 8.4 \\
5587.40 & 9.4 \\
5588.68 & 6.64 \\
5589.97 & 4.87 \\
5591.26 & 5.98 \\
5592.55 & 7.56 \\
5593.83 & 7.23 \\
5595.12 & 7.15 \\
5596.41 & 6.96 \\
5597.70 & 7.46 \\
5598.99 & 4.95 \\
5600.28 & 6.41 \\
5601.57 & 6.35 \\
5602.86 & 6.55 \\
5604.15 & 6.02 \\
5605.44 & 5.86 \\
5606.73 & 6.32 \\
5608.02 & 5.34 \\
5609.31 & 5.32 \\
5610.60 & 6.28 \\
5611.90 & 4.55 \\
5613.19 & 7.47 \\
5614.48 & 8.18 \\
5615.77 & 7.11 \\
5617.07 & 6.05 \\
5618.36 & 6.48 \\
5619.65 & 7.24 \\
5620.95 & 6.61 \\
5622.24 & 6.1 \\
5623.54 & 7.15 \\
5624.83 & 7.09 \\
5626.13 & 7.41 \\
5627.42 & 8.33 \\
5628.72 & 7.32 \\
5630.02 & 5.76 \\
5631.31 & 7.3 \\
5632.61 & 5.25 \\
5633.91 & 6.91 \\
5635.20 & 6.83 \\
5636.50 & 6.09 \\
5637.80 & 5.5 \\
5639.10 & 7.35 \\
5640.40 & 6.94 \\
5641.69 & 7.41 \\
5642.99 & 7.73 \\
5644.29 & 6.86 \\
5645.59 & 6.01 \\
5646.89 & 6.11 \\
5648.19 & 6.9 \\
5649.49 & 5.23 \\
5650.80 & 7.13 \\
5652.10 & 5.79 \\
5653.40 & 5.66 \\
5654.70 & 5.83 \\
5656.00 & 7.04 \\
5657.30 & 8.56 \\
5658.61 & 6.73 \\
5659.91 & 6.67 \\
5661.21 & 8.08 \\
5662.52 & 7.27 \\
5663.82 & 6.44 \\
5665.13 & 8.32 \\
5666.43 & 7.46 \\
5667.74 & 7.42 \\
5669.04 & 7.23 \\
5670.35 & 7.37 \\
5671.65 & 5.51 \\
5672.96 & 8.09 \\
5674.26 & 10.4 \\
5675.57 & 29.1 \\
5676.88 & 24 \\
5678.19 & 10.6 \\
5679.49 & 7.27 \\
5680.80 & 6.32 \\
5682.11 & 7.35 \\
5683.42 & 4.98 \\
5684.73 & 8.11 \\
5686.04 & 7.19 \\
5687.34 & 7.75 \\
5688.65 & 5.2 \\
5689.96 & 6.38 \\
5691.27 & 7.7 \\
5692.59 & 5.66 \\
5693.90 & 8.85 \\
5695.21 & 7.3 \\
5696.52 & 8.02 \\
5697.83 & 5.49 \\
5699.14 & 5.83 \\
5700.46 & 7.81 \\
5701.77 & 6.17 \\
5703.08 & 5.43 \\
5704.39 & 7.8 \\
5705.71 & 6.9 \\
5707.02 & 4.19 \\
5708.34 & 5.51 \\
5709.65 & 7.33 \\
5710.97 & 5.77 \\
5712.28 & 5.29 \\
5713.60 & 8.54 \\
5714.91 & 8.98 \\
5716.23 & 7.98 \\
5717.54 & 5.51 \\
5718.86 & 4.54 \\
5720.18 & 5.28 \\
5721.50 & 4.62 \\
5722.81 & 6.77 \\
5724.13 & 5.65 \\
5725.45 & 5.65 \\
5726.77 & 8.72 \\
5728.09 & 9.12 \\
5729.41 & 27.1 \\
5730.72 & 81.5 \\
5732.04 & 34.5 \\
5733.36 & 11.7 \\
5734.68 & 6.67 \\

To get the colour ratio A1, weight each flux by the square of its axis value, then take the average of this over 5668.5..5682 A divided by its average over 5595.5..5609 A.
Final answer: 1.9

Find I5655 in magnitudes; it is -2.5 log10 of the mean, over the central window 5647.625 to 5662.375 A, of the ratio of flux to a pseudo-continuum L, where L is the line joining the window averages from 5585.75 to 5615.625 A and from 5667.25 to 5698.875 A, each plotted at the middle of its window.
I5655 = 0.20 mag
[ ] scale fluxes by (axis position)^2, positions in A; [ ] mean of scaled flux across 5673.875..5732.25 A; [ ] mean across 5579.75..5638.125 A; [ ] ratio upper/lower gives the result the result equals 1.61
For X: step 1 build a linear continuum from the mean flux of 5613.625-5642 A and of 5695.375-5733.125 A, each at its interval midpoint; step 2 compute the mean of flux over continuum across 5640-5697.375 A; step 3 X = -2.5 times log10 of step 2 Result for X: 0.10 mag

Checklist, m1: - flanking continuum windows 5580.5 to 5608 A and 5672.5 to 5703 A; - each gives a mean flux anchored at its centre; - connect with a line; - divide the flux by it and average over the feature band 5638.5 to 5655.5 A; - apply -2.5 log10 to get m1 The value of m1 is 0.20 mag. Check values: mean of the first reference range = 6.63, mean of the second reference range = 8.87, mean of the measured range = 6.54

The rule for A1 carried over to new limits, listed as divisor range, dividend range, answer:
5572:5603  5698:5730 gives 1.14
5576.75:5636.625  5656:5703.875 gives 1.27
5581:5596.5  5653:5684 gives 1.32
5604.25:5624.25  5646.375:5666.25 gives 1.08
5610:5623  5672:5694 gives 1.50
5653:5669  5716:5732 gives 2.20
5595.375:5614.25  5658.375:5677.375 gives 1.65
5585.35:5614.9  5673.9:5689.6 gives 1.66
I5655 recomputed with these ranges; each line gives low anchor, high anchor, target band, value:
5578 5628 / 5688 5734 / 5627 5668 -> 0.20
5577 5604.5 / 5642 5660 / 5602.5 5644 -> 0.01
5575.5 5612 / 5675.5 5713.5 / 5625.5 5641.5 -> 0.04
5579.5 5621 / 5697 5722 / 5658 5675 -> -0.18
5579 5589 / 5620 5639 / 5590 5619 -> 0.09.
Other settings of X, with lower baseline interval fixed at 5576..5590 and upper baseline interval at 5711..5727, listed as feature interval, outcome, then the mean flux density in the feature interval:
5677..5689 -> -0.22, 8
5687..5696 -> -0.07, 6.96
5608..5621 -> 0.07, 6.46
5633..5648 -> 0.01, 6.69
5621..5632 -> -0.03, 7.03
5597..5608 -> 0.12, 6.19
